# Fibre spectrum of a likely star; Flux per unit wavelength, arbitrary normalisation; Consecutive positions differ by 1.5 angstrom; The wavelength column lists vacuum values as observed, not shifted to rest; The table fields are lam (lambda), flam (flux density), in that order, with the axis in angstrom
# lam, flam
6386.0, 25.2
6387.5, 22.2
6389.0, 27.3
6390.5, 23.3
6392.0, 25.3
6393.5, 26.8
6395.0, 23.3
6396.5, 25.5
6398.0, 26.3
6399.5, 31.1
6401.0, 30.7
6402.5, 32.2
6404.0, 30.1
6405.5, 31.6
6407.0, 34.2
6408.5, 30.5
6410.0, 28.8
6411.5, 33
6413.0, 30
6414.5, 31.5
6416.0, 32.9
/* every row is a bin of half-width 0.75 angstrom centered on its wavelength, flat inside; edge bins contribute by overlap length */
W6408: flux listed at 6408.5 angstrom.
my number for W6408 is 30.5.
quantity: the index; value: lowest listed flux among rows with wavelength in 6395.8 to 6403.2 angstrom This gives 25.5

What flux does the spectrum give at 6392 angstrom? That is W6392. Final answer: 25.3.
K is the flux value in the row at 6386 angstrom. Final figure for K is 25.2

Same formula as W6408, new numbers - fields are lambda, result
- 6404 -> 30.1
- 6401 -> 30.7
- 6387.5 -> 22.2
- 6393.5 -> 26.8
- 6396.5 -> 25.5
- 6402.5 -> 32.2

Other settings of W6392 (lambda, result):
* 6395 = 23.3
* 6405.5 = 31.6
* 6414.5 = 31.5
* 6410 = 28.8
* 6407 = 34.2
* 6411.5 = 33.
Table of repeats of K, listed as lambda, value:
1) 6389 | 27.3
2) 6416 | 32.9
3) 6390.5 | 23.3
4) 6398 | 26.3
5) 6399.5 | 31.1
